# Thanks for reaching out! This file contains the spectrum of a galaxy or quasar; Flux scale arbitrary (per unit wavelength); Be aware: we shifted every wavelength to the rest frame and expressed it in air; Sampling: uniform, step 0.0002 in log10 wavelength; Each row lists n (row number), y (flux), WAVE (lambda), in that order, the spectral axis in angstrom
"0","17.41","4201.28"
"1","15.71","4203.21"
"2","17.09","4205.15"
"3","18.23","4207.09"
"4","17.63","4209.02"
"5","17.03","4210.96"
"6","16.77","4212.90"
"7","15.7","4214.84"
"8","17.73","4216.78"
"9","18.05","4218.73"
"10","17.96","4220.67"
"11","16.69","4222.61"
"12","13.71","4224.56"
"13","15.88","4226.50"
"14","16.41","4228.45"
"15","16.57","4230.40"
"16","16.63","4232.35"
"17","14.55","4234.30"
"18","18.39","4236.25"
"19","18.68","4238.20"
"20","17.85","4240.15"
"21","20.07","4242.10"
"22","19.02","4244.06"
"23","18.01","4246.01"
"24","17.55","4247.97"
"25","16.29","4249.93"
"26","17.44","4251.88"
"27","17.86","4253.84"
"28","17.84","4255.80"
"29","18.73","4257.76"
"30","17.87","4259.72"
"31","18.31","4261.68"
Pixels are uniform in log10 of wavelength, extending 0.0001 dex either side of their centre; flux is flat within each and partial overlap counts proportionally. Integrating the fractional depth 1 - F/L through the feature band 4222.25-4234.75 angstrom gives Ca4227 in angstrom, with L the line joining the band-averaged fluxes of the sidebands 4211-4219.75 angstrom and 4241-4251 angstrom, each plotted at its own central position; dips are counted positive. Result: 1.3 angstrom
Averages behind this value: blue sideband 17.1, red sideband 18.2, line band 15.8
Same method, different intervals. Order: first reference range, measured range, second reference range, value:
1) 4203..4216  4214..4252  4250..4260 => 0.5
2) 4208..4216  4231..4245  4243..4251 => -0.3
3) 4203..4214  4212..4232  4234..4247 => 1.2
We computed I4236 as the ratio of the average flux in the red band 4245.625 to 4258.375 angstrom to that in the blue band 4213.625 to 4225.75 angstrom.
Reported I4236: 1.06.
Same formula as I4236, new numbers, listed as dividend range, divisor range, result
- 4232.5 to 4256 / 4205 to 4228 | 1.05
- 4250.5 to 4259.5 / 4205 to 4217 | 1.04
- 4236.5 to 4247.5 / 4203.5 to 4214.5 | 1.09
